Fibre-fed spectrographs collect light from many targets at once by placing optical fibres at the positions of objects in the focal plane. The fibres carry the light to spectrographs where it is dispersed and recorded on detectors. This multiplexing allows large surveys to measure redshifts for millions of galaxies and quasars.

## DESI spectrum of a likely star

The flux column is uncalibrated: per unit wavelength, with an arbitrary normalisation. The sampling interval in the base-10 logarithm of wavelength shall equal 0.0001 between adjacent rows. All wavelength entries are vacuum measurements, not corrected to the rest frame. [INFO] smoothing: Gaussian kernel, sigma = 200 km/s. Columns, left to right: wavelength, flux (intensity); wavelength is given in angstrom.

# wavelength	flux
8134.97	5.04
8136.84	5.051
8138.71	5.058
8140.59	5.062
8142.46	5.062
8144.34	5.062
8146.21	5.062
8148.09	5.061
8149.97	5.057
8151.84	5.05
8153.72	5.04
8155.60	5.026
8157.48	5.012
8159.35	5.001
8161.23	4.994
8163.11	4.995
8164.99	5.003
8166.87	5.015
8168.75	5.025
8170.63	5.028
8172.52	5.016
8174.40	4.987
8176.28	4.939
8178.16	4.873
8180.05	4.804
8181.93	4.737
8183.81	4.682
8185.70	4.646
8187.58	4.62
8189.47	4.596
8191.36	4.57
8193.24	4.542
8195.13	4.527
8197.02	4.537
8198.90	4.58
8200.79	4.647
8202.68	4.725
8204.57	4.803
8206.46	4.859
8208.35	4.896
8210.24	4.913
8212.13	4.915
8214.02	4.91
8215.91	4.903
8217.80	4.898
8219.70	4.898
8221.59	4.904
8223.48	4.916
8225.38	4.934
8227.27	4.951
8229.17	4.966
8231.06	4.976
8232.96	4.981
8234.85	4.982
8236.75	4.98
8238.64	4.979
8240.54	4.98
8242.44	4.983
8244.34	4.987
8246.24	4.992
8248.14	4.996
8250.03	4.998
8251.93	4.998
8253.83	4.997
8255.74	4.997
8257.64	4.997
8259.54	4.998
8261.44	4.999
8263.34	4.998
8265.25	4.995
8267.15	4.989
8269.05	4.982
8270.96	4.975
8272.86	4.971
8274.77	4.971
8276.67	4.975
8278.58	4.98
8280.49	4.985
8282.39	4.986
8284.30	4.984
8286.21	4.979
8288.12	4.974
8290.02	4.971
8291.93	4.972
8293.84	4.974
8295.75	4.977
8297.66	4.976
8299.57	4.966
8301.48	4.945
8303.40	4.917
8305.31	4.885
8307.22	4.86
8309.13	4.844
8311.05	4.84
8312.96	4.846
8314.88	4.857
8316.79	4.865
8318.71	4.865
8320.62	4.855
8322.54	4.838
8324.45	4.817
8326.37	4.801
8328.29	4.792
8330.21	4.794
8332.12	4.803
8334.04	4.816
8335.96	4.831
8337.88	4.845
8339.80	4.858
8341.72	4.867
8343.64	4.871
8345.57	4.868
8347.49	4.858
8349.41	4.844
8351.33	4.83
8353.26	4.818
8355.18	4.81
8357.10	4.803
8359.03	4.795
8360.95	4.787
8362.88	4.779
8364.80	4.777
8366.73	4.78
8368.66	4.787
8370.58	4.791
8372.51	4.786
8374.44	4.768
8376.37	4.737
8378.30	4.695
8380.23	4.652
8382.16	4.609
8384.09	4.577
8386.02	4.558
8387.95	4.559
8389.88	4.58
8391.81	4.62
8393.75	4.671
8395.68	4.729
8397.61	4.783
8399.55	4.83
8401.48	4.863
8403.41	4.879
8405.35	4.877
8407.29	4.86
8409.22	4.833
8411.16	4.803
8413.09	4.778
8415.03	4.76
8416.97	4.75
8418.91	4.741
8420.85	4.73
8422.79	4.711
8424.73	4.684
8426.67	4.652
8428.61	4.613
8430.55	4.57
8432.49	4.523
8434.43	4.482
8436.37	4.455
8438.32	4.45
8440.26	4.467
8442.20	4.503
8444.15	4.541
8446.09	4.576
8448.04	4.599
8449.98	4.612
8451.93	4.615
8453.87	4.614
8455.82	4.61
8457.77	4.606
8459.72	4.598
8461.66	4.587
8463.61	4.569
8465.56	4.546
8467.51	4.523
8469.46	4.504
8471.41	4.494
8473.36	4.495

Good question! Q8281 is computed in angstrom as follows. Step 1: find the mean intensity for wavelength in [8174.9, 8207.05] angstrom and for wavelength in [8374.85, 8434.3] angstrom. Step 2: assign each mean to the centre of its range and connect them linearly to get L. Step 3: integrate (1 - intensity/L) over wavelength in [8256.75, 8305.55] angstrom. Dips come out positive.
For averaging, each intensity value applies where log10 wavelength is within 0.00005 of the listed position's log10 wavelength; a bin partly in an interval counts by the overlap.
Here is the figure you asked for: -2.9 angstrom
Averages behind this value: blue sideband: 4.69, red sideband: 4.71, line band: 4.98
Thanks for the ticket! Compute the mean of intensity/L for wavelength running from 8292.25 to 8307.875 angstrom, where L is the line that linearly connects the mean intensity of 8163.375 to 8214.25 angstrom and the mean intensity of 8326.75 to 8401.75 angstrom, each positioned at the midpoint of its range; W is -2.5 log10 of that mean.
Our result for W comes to -0.04 mag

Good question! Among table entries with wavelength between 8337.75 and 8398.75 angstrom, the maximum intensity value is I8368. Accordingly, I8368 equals 4.871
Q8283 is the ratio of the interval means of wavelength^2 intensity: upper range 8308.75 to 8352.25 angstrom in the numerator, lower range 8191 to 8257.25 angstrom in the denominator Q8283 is 1.02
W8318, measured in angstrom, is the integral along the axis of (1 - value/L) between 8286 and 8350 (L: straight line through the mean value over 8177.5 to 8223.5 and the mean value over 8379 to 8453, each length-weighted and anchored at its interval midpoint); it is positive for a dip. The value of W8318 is -2.4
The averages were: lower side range 4.75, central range 4.88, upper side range 4.66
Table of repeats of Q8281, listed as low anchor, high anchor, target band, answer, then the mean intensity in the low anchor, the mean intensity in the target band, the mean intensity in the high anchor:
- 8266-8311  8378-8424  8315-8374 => 0.3 angstrom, 4.96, 4.82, 4.73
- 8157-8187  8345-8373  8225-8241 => -0.3 angstrom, 4.92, 4.97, 4.81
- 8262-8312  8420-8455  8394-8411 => -0.6 angstrom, 4.96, 4.82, 4.58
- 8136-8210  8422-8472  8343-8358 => -0.5 angstrom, 4.88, 4.84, 4.57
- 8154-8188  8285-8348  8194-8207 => 0.7 angstrom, 4.92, 4.66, 4.88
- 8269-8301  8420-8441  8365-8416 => -0.6 angstrom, 4.98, 4.74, 4.58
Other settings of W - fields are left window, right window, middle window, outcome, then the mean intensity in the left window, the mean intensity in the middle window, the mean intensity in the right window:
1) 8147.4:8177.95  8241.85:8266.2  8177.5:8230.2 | 0.05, 5.01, 4.78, 4.99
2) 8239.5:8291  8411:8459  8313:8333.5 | 0.01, 4.99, 4.83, 4.61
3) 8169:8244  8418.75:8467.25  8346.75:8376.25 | -0.03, 4.84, 4.8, 4.58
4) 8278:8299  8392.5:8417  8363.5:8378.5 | 0.02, 4.98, 4.77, 4.8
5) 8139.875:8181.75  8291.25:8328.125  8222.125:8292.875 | -0.01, 5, 4.98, 4.89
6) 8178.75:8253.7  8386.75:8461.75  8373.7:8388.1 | 0.01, 4.84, 4.65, 4.66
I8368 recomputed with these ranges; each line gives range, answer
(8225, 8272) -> 4.999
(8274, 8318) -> 4.986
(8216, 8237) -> 4.982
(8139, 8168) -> 5.062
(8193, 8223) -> 4.915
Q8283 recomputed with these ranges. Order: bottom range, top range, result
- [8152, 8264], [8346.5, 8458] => 1.01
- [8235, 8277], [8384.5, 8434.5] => 0.98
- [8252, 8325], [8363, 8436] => 0.98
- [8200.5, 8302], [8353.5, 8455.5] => 0.98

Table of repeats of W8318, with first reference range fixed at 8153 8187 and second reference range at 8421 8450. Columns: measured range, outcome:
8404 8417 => -0.6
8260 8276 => -0.6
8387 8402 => -0.3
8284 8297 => -0.6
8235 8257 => -0.7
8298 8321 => -0.7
